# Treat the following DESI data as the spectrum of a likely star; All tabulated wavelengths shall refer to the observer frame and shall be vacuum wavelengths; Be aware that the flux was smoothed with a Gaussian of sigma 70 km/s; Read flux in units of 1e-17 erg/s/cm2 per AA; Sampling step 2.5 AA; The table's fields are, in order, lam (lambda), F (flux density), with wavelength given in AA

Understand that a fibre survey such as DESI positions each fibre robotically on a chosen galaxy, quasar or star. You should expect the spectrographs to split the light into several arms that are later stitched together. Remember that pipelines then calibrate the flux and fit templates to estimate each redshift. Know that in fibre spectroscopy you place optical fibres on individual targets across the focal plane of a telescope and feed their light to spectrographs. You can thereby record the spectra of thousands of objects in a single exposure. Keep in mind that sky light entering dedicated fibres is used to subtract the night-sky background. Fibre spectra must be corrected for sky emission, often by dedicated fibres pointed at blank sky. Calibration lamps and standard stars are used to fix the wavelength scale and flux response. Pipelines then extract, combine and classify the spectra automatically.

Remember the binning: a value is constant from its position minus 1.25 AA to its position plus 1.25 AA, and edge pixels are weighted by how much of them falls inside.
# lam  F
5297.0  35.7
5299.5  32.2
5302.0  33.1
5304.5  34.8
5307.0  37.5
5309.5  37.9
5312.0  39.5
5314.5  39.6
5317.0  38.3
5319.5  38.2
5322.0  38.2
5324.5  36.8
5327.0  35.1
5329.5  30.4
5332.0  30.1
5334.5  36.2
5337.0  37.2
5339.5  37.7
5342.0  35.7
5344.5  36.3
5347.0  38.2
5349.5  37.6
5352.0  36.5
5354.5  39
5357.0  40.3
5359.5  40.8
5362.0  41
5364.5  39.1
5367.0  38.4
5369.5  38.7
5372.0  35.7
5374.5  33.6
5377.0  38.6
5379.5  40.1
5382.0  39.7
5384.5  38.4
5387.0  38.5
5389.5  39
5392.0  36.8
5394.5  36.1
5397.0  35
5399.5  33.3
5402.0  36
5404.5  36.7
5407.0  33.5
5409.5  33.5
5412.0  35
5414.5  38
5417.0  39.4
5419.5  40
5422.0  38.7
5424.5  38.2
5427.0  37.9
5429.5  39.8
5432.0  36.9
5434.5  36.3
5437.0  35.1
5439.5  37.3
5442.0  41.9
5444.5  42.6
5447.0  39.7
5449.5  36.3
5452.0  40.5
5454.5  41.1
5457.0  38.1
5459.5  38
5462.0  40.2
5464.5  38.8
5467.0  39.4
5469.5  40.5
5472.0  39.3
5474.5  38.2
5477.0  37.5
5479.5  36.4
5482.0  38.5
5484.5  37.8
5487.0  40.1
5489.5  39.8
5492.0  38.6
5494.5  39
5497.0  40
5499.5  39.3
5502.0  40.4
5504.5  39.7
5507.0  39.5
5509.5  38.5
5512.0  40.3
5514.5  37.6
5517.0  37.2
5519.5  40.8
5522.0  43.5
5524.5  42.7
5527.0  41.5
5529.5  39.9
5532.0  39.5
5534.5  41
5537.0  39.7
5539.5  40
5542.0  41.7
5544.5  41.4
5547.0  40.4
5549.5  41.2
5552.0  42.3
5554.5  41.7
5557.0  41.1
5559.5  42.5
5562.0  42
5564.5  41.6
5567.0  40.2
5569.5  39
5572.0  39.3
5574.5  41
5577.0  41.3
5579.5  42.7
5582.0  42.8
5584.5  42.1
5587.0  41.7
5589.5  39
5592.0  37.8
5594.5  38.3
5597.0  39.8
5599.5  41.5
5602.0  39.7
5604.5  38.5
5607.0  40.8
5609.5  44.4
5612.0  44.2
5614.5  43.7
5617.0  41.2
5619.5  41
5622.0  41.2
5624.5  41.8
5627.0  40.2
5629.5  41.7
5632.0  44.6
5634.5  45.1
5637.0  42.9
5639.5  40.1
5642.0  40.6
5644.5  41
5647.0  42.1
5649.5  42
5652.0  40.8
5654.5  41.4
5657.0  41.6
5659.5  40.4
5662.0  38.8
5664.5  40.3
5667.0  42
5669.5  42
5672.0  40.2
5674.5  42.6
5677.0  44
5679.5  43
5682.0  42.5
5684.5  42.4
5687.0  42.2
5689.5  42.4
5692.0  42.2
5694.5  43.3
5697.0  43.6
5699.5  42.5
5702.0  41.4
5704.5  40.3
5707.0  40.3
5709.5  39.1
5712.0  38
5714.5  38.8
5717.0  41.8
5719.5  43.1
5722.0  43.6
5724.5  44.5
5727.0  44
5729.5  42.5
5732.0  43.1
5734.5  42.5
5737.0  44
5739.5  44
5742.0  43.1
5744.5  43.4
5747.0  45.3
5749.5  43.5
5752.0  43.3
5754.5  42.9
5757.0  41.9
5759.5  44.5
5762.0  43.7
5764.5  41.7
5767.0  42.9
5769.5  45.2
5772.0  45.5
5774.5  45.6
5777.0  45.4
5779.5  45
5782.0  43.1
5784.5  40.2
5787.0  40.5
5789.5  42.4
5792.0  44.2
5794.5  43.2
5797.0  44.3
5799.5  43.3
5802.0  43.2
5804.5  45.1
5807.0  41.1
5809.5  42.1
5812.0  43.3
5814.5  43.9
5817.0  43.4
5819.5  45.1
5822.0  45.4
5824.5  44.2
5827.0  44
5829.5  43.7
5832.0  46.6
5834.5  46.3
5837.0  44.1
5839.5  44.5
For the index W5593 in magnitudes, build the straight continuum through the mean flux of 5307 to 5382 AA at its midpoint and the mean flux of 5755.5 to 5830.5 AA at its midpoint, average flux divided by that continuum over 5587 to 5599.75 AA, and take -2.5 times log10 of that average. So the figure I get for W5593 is 0.04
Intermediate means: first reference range 37.4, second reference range 43.6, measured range 39.3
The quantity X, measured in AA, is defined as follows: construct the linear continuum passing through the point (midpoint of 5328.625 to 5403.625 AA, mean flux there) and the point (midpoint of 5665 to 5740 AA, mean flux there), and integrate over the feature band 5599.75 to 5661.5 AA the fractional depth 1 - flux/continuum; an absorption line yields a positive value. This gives -0.87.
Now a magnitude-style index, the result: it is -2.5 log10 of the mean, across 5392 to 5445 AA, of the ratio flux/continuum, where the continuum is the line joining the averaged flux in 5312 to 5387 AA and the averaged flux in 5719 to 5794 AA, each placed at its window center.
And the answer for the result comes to 0.04 mag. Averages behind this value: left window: 37.5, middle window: 37.1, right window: 43.5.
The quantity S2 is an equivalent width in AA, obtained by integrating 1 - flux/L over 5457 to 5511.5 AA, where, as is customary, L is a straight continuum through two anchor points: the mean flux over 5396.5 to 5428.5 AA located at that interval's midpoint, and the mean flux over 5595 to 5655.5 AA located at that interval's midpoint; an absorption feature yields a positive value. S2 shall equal -1.0 AA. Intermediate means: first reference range 36.6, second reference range 41.6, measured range 39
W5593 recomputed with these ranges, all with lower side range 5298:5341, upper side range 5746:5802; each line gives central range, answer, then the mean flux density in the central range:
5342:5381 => -0.04 mag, 38.2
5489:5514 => -0.01 mag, 39.4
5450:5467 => -0.03 mag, 39.3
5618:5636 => -0.03 mag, 42.2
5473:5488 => 0.02 mag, 38.1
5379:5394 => -0.04 mag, 38.5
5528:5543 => -0.02 mag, 40.3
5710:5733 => 0.02 mag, 42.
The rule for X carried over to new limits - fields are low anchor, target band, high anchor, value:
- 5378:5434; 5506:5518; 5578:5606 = 0.1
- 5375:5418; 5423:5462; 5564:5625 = -0.9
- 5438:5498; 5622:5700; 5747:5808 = -0.2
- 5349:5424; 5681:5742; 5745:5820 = 0.3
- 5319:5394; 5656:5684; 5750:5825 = 0.2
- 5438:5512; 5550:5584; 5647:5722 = -1.0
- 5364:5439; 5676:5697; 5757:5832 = -0.5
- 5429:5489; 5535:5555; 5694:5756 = -0.5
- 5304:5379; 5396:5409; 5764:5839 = 1.1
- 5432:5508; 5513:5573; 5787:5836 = -1.1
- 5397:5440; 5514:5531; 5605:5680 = -0.6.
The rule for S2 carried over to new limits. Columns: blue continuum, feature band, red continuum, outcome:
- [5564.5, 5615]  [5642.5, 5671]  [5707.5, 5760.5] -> 0.4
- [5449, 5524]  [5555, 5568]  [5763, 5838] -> -0.4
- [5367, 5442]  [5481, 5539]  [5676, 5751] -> -1.2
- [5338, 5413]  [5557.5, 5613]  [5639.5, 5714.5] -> -1.0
